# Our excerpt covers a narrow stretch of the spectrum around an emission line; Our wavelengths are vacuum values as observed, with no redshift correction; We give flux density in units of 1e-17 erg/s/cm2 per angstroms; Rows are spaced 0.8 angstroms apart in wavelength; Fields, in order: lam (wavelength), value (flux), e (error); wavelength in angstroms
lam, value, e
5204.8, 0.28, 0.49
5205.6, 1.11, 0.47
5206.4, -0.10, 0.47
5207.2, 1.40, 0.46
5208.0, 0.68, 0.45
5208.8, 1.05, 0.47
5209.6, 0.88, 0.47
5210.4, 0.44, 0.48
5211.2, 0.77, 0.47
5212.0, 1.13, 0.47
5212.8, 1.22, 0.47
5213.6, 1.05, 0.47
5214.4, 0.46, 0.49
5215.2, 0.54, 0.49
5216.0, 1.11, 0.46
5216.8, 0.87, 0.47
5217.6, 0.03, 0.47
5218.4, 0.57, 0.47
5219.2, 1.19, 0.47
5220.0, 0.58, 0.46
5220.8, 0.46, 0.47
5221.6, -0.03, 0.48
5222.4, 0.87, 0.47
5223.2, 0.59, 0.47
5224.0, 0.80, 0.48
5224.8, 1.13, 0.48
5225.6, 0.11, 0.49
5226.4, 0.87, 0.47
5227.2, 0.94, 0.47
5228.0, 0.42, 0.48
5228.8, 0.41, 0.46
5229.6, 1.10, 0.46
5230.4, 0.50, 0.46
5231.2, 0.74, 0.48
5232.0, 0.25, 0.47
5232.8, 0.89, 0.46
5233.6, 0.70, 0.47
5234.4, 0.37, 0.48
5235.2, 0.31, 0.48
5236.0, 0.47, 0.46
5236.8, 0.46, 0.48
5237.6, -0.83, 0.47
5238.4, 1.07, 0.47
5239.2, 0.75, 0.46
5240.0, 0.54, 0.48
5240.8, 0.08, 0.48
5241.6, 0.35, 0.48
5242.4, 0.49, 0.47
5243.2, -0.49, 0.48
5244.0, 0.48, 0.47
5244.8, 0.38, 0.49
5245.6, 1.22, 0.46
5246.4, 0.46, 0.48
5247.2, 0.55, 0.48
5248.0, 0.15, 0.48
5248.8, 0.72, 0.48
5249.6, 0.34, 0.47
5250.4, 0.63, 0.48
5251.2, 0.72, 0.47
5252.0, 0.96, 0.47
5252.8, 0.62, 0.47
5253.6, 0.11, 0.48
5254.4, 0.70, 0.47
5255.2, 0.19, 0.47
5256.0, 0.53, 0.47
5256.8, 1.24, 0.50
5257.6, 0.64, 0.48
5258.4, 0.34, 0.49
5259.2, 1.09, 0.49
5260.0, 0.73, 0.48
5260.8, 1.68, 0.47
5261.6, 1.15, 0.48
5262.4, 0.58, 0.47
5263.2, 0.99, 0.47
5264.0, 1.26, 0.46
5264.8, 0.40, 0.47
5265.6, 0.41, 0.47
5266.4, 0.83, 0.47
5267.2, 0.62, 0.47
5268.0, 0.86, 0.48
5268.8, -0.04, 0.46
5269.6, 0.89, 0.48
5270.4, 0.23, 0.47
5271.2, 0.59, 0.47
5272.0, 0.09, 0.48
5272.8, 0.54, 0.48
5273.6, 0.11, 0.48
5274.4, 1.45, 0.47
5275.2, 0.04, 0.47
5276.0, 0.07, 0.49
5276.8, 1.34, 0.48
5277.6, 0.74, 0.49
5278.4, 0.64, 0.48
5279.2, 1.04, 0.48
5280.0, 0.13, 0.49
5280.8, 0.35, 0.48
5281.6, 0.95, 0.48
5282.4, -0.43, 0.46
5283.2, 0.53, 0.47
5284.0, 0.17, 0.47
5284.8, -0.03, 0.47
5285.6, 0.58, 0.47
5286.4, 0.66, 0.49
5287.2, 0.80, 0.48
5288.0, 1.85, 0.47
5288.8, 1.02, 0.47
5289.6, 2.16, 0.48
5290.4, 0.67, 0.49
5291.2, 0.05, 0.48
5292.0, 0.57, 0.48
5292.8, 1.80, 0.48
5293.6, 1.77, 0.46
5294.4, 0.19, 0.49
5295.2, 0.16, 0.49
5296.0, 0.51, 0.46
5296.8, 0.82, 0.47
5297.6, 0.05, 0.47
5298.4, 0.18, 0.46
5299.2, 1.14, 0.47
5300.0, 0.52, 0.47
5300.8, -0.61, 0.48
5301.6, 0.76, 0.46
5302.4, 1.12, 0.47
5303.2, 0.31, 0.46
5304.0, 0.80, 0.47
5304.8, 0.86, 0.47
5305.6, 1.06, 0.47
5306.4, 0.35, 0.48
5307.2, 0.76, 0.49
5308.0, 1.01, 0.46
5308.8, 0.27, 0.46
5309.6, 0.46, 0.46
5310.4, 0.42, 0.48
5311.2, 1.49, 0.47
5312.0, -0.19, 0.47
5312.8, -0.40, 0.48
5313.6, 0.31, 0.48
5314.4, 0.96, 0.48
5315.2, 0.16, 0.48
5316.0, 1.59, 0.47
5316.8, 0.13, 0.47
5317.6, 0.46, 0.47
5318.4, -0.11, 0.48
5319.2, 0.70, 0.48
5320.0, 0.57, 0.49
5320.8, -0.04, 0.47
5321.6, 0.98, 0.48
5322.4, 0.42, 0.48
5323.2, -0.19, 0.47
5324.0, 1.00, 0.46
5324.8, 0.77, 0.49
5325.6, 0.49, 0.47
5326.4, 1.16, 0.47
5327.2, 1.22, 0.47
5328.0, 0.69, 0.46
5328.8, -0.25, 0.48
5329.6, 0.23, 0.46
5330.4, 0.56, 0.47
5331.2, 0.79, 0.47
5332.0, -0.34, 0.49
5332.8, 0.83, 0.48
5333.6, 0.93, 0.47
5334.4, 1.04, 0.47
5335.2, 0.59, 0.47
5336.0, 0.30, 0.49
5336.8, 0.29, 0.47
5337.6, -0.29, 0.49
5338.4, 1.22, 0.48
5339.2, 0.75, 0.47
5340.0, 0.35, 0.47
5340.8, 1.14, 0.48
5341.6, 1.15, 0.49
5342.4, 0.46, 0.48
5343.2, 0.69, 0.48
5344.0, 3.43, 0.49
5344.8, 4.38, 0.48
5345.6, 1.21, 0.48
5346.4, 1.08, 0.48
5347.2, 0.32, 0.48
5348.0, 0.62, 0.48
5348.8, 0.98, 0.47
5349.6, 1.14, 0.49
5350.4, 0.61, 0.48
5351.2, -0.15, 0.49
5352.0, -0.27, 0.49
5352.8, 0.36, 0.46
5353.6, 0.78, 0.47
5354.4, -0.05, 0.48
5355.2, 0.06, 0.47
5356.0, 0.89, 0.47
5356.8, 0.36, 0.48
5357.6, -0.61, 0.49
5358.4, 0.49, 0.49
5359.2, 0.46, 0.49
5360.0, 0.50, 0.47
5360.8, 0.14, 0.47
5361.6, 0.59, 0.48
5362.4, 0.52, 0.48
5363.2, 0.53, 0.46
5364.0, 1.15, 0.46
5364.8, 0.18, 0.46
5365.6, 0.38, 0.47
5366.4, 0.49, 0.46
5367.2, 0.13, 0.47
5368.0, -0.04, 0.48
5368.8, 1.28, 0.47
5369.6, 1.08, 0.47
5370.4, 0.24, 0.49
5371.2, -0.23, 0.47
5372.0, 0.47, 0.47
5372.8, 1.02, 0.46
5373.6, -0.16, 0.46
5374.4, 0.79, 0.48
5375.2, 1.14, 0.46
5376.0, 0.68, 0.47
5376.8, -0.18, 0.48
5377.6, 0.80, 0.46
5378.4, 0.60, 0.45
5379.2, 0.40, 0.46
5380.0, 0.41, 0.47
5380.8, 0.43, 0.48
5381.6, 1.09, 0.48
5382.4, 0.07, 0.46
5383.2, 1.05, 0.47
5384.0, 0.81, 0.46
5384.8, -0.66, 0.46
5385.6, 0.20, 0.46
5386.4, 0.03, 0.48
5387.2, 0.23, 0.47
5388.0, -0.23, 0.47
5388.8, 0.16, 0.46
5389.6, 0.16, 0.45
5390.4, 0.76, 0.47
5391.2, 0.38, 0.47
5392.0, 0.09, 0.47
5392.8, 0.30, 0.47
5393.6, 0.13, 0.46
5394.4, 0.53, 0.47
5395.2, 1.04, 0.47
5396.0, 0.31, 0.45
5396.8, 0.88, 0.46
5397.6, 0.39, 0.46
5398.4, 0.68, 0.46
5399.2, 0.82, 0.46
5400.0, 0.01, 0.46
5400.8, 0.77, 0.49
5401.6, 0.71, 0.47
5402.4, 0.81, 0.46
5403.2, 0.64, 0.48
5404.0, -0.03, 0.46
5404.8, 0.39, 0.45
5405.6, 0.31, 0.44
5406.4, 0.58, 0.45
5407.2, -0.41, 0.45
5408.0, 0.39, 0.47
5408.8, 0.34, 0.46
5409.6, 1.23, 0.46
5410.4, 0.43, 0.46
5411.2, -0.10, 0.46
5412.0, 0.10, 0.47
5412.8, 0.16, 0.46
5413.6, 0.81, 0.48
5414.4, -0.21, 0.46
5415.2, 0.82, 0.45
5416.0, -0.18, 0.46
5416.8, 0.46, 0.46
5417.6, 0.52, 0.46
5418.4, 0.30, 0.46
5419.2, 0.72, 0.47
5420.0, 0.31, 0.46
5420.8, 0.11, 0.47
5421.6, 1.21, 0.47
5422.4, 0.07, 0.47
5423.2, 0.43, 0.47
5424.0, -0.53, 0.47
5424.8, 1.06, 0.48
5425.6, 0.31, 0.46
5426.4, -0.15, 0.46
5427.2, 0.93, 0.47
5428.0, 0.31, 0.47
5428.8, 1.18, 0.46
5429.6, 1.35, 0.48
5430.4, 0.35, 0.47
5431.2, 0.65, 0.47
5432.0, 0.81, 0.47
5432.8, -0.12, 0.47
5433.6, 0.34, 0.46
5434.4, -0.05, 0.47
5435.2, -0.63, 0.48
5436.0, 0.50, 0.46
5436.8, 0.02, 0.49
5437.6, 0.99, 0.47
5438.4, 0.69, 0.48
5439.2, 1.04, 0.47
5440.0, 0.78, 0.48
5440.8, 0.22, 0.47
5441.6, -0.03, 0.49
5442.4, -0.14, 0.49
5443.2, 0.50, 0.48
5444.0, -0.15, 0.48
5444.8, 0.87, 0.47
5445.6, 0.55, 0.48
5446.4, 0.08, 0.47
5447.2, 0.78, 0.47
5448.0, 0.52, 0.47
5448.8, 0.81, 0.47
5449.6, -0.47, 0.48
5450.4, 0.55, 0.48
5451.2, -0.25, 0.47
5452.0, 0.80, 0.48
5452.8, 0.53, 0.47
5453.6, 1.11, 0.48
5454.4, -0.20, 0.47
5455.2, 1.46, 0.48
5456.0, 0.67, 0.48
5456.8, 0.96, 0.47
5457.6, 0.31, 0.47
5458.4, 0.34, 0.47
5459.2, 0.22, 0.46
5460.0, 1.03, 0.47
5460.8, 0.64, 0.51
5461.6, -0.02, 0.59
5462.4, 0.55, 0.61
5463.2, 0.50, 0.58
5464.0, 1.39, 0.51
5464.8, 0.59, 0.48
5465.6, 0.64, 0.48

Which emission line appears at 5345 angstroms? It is [O III] 5007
